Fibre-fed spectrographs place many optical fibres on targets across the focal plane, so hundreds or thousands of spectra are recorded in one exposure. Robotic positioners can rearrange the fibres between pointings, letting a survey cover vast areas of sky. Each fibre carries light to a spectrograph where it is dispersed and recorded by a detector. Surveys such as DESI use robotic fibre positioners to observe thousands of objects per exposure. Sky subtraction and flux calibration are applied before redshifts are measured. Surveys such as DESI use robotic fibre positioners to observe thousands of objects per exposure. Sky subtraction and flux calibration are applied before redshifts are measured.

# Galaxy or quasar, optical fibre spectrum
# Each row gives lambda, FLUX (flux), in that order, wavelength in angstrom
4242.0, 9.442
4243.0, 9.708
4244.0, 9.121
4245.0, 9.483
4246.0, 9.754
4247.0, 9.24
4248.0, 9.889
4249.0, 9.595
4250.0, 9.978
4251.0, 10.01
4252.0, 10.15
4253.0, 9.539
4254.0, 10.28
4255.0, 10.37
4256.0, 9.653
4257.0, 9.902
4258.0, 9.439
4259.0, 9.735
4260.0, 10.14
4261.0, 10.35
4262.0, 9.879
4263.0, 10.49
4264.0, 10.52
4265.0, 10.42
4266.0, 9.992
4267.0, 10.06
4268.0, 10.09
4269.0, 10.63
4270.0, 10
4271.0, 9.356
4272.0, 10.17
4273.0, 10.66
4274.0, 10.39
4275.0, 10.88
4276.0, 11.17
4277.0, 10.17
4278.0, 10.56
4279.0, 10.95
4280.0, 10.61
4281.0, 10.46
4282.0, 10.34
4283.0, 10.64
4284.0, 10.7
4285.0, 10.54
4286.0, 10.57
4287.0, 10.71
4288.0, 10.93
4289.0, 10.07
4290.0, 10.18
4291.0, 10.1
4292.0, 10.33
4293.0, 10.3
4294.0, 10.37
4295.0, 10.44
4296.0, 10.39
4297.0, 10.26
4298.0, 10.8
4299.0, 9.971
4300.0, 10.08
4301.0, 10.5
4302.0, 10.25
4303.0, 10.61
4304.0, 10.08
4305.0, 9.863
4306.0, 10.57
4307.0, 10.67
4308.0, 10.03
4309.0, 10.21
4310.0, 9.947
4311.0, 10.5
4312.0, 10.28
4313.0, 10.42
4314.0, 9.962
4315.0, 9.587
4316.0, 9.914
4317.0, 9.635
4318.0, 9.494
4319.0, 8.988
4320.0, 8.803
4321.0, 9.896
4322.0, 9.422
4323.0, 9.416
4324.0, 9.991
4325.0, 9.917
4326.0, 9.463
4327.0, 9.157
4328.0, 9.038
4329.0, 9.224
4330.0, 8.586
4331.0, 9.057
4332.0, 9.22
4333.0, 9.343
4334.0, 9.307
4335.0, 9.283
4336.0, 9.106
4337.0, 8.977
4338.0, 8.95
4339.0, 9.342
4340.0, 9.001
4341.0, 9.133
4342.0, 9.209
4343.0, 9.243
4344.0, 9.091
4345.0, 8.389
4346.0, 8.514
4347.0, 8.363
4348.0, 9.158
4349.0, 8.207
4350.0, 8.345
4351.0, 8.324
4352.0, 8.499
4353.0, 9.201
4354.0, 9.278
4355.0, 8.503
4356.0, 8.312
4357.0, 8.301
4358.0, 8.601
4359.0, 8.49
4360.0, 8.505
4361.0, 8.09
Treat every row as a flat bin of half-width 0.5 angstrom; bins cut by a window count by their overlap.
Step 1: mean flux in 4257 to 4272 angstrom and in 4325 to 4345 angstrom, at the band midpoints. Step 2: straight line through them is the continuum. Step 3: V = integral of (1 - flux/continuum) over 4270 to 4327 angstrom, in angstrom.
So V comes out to -3.4 angstrom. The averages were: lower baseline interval 10.1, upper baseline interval 9.14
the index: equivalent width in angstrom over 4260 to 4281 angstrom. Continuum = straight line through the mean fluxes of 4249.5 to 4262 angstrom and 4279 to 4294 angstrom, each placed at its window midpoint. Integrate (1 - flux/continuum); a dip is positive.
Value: -0.3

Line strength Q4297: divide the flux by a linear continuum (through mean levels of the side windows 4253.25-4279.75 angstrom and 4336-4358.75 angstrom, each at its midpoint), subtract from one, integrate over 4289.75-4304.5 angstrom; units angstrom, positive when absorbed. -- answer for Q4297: -1.0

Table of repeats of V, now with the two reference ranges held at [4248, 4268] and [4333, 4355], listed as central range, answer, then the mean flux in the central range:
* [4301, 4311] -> -0.9 angstrom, 10.3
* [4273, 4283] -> -0.9 angstrom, 10.6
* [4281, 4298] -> -1.5 angstrom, 10.4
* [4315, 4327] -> -0.4 angstrom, 9.53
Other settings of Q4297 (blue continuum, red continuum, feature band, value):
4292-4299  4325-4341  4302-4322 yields -0.2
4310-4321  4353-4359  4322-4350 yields 0.3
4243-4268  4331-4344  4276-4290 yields -1.3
